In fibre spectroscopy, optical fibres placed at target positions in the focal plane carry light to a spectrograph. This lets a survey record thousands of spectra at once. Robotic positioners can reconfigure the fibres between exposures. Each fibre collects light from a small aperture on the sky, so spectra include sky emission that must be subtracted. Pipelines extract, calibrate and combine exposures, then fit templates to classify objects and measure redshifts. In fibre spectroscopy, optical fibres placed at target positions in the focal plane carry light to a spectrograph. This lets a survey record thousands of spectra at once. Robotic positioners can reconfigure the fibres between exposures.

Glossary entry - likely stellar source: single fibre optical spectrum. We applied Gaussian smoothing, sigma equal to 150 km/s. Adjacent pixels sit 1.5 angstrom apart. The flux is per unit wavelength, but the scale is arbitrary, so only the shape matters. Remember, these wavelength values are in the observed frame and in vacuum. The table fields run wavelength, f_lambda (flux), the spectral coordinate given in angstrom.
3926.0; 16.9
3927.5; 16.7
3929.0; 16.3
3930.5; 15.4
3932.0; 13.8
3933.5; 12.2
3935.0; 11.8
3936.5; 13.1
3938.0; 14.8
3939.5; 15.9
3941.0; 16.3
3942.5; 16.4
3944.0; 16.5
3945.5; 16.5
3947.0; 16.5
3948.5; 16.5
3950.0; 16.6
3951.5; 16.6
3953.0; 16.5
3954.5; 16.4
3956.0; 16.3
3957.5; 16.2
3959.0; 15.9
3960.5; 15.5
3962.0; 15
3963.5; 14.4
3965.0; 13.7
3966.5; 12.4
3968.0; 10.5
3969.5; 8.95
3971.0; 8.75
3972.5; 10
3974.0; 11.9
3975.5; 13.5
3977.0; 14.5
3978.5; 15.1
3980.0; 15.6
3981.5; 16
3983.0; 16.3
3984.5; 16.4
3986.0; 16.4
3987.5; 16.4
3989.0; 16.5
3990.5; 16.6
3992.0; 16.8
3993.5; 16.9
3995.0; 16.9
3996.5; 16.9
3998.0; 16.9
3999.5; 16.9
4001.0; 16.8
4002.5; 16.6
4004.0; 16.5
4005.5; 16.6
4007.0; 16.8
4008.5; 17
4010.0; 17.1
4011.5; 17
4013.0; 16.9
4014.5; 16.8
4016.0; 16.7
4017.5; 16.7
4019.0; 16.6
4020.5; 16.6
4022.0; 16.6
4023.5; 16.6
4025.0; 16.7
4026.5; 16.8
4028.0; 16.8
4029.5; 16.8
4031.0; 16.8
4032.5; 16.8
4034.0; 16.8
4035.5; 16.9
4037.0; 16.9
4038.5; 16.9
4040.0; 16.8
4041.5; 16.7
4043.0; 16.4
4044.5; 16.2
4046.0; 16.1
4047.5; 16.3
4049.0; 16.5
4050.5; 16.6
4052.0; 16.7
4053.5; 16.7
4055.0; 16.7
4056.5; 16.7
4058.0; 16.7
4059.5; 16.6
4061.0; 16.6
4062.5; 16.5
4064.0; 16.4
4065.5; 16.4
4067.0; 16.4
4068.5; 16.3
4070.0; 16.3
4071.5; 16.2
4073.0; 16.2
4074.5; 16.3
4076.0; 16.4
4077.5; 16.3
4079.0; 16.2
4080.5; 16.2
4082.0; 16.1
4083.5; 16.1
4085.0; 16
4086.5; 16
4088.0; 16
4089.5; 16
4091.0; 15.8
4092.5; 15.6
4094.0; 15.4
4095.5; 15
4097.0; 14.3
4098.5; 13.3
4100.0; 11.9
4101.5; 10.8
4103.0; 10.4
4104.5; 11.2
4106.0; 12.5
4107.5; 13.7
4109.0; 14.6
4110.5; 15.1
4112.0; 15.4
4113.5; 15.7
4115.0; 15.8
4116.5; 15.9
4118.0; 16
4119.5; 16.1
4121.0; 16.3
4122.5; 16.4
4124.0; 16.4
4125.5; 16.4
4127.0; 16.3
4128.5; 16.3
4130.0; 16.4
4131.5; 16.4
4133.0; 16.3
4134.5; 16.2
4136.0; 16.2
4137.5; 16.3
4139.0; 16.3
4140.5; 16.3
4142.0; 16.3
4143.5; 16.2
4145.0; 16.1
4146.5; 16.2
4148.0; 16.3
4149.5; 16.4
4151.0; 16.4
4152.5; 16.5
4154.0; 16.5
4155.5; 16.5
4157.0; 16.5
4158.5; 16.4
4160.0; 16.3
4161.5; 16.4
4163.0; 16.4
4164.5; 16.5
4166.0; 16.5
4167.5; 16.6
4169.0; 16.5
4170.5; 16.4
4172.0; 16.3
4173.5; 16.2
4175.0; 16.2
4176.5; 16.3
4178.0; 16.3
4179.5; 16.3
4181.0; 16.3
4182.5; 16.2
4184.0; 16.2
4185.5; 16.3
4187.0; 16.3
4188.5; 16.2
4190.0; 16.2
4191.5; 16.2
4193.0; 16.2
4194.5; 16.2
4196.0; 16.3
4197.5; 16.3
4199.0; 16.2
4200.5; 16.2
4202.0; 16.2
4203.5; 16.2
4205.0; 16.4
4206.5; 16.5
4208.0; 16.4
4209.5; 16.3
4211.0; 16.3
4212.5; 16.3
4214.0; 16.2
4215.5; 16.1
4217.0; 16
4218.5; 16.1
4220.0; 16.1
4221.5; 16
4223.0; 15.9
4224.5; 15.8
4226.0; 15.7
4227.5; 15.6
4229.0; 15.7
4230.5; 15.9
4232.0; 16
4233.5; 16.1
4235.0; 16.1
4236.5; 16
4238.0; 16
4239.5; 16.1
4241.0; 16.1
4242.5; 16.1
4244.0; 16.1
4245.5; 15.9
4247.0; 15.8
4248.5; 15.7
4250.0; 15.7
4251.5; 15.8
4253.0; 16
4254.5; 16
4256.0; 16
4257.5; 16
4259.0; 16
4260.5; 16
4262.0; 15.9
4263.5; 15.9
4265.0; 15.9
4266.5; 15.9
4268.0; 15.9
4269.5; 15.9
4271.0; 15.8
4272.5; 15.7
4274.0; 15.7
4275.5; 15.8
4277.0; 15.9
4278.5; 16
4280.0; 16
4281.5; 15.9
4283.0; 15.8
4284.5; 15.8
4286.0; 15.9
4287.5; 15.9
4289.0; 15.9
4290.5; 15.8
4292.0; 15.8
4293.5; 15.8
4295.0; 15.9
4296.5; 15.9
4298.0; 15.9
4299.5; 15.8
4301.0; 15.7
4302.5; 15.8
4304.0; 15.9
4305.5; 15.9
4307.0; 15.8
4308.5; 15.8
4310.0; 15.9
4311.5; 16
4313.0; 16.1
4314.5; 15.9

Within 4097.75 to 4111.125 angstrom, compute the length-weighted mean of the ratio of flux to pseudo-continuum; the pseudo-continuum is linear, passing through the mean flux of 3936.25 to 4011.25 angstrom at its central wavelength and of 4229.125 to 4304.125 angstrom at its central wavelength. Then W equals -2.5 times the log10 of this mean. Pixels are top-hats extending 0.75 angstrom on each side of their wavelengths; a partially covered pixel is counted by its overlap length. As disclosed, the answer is 0.236 mag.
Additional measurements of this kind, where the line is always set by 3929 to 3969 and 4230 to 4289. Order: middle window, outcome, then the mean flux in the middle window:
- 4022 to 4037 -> -0.10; 16.8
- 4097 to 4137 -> 0.04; 14.9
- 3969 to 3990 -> 0.08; 14.1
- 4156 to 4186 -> -0.05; 16.4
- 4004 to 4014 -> -0.11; 16.9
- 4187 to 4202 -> -0.03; 16.2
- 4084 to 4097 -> -0.01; 15.6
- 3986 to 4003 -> -0.11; 16.7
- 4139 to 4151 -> -0.05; 16.3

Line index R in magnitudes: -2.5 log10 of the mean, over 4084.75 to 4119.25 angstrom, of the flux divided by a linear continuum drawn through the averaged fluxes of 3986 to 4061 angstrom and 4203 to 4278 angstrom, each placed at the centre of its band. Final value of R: 0.140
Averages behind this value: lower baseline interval 16.7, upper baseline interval 16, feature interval 14.5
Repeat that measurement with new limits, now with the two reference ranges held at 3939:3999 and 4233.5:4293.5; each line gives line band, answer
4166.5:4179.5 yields -0.04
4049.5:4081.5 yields -0.07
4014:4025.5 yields -0.09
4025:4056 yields -0.09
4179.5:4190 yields -0.04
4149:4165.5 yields -0.05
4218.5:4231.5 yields 0.00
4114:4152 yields -0.04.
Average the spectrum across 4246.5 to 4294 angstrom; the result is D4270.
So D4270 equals 15.9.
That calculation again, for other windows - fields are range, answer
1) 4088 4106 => 13.7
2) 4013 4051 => 16.7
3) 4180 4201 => 16.2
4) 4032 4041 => 16.8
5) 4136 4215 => 16.3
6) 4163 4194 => 16.3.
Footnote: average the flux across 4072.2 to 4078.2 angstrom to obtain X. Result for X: 16.3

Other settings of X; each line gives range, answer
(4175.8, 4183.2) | 16.3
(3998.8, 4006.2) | 16.7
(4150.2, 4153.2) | 16.4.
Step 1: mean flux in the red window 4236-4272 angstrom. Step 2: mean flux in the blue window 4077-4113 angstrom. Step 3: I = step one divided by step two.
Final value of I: 1.1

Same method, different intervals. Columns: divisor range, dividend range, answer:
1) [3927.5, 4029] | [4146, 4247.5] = 1.04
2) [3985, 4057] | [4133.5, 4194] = 0.98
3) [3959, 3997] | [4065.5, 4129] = 1.06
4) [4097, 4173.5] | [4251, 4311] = 1.02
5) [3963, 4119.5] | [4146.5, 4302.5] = 1.03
